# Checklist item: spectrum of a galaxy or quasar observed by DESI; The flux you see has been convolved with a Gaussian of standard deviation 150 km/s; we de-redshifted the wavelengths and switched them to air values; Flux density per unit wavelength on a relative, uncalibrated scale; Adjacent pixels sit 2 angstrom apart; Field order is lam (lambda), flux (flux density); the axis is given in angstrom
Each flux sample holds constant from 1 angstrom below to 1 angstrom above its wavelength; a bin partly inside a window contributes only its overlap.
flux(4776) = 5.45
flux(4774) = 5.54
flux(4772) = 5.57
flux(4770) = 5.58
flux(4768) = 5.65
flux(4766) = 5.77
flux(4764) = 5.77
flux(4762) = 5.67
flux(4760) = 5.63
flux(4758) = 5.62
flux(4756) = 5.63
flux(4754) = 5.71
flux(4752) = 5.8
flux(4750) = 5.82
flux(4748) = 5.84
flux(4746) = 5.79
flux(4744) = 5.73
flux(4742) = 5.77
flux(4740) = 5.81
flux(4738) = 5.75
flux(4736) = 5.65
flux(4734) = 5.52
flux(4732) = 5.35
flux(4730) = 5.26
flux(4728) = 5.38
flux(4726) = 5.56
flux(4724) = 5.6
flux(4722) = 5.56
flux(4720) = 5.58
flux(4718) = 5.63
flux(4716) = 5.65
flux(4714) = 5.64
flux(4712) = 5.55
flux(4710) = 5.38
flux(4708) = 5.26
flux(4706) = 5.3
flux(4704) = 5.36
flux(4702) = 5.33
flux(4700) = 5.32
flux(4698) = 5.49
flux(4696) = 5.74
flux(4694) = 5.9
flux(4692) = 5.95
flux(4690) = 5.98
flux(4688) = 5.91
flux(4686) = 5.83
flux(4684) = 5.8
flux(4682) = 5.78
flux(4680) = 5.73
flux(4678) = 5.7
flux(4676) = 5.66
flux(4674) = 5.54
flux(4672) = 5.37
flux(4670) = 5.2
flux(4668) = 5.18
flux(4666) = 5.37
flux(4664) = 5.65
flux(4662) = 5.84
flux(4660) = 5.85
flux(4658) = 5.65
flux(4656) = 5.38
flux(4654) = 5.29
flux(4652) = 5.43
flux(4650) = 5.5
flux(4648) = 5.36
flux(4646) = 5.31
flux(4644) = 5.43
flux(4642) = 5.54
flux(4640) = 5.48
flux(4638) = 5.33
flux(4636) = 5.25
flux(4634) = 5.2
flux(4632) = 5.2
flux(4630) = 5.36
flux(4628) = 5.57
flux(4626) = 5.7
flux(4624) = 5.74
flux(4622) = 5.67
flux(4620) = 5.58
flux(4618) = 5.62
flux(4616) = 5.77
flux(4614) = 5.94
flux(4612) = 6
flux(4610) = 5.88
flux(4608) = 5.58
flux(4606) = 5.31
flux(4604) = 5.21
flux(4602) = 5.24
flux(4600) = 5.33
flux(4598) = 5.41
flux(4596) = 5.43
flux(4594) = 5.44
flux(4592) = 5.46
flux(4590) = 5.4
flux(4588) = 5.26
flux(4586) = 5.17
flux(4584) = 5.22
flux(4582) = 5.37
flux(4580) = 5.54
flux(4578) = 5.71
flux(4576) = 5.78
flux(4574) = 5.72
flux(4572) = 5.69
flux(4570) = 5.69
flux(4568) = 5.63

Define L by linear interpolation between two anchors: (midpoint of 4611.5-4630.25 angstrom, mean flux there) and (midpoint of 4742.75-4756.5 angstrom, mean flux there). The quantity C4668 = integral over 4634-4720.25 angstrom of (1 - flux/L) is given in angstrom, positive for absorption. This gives 2.8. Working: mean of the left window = 5.7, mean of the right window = 5.76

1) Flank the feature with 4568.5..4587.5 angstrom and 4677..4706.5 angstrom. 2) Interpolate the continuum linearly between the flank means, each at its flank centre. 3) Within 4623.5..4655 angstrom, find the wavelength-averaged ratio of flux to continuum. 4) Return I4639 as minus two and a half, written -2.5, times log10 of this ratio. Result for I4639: 0.04 mag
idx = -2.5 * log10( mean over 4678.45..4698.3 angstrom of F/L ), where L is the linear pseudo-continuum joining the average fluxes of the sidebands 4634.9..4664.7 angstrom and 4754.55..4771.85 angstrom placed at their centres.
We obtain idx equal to -0.05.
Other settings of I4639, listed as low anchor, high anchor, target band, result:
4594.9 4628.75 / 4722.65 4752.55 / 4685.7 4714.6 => 0.01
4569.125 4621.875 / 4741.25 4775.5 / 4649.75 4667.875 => 0.01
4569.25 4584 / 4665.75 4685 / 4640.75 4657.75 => 0.03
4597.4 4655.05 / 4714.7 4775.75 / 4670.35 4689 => -0.02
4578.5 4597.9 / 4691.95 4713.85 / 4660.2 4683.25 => -0.02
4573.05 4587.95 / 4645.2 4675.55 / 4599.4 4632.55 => -0.02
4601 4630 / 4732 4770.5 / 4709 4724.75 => 0.02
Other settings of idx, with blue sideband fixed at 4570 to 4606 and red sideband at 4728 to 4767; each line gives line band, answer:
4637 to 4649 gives 0.02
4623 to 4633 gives 0.00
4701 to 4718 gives 0.03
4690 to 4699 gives -0.04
